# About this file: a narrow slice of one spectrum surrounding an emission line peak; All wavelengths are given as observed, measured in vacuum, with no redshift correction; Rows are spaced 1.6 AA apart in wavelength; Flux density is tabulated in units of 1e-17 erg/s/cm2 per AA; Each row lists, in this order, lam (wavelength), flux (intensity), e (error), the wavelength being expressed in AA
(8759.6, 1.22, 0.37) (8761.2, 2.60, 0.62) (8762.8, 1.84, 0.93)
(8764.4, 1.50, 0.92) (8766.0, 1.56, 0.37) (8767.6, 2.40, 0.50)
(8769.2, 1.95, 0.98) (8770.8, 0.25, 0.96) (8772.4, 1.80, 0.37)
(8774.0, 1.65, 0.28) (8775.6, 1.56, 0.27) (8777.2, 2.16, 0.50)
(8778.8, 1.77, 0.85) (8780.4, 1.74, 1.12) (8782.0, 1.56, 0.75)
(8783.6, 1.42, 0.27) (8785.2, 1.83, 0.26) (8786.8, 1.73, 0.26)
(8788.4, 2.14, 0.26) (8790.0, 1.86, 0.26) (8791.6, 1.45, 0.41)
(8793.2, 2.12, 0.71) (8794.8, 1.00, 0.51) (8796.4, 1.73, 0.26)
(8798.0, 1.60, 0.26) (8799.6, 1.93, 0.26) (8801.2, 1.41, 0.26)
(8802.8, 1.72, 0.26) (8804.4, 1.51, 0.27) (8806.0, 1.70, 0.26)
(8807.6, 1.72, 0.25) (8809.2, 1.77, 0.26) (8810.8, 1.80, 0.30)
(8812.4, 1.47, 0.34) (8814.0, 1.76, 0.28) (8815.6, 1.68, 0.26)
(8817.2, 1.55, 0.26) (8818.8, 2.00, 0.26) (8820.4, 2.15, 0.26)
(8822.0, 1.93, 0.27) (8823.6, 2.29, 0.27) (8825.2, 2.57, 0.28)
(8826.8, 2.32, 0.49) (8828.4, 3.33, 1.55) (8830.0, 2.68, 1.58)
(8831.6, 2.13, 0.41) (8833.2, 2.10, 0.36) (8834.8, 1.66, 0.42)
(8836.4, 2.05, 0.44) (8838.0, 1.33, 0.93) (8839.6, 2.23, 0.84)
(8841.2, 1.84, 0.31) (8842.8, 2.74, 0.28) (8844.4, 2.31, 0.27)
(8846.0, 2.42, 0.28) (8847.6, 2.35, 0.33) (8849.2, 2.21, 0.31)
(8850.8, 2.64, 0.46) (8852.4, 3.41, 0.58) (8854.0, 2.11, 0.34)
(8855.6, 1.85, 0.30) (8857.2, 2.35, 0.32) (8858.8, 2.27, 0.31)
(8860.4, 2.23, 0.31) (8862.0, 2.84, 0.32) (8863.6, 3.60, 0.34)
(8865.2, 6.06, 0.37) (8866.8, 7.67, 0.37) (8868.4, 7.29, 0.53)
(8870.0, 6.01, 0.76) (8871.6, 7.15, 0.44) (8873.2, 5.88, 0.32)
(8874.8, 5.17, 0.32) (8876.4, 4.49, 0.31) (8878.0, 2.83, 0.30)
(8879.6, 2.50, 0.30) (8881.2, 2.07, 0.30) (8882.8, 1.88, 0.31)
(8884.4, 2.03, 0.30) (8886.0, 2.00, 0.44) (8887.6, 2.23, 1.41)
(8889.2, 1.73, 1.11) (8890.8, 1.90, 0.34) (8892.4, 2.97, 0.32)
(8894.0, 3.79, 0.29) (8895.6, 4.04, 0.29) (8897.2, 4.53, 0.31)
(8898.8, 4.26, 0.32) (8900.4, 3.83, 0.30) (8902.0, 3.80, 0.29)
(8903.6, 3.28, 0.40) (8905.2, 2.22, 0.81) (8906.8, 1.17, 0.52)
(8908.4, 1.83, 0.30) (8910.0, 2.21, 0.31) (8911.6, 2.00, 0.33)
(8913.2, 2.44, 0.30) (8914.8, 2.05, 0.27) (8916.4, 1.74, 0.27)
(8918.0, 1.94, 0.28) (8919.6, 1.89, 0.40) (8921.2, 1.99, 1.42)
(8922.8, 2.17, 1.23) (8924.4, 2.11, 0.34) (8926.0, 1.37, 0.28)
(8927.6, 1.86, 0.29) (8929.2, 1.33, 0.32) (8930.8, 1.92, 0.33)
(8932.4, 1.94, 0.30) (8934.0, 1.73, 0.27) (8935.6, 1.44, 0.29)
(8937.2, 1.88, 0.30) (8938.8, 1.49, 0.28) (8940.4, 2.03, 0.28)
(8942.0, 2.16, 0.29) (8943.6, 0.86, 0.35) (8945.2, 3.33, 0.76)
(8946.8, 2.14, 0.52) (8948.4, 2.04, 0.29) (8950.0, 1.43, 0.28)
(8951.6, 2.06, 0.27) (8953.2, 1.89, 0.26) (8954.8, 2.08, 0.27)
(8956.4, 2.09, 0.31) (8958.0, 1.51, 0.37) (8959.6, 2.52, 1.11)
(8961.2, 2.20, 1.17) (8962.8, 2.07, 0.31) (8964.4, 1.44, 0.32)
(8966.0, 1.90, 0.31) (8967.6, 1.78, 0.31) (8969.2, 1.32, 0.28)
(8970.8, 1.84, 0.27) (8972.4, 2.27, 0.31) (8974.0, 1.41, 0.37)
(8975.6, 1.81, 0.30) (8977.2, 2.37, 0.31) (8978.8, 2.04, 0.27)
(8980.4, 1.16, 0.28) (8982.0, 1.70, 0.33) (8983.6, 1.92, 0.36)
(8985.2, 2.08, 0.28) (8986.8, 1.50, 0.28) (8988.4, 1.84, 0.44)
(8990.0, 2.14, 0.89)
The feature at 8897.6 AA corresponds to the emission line [N II]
